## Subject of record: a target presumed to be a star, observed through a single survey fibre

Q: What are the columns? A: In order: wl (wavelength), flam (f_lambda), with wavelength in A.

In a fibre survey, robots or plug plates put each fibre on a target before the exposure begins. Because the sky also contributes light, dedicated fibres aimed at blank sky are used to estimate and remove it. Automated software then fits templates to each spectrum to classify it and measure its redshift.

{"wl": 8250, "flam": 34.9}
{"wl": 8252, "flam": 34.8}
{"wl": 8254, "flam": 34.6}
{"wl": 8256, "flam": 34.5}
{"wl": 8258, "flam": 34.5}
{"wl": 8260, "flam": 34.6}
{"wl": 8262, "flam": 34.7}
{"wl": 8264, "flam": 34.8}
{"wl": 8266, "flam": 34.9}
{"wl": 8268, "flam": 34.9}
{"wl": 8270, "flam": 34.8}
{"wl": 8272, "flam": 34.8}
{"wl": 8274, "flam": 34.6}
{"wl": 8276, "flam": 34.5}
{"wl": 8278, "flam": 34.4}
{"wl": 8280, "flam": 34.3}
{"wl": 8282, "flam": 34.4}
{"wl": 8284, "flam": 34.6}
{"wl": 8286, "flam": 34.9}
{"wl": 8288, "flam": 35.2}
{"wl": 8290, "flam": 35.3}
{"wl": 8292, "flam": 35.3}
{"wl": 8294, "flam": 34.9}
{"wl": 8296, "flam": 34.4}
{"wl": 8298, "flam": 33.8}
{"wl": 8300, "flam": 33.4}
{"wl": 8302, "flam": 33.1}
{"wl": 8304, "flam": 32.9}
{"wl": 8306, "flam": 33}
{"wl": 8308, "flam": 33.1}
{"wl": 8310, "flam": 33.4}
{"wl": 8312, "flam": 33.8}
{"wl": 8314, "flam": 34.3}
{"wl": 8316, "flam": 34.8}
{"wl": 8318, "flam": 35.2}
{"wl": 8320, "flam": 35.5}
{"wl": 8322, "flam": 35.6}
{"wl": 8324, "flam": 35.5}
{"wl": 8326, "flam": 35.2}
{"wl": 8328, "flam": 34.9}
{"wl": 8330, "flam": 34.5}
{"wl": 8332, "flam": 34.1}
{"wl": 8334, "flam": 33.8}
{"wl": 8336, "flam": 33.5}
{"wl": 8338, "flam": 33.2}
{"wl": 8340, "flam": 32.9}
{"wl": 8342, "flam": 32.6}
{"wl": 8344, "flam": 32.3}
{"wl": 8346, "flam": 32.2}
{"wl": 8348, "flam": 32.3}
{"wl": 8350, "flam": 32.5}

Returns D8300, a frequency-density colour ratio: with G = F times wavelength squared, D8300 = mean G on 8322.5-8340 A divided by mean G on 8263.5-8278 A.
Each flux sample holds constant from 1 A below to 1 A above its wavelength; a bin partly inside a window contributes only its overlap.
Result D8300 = 1.0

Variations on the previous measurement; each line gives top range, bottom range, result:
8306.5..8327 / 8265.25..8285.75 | 1.01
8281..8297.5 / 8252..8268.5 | 1.01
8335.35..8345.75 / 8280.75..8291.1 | 0.95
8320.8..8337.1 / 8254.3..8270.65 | 1.01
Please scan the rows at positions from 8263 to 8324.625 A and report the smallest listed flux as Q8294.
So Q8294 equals 32.9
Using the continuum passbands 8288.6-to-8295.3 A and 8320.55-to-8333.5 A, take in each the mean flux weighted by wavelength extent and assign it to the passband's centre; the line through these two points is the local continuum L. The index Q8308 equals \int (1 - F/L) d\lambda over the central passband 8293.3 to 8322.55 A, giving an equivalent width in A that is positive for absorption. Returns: 0.8 A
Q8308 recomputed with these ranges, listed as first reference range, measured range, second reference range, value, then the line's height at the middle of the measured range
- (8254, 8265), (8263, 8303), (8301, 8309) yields -0.91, 33.8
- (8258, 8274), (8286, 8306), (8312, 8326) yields 0.40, 34.9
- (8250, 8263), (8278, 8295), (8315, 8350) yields -0.23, 34.4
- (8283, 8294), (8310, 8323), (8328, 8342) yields -0.20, 34.2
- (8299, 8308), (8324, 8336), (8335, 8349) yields -0.61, 32.8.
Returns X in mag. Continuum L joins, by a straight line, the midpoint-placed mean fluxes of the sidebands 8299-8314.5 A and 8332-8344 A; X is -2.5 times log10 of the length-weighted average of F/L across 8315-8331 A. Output -0.06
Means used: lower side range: 33.3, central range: 35.1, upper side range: 33.2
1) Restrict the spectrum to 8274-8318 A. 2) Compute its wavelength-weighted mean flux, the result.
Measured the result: 34.2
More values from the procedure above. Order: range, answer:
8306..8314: 33.5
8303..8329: 34.4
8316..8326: 35.4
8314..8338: 34.7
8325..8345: 33.7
